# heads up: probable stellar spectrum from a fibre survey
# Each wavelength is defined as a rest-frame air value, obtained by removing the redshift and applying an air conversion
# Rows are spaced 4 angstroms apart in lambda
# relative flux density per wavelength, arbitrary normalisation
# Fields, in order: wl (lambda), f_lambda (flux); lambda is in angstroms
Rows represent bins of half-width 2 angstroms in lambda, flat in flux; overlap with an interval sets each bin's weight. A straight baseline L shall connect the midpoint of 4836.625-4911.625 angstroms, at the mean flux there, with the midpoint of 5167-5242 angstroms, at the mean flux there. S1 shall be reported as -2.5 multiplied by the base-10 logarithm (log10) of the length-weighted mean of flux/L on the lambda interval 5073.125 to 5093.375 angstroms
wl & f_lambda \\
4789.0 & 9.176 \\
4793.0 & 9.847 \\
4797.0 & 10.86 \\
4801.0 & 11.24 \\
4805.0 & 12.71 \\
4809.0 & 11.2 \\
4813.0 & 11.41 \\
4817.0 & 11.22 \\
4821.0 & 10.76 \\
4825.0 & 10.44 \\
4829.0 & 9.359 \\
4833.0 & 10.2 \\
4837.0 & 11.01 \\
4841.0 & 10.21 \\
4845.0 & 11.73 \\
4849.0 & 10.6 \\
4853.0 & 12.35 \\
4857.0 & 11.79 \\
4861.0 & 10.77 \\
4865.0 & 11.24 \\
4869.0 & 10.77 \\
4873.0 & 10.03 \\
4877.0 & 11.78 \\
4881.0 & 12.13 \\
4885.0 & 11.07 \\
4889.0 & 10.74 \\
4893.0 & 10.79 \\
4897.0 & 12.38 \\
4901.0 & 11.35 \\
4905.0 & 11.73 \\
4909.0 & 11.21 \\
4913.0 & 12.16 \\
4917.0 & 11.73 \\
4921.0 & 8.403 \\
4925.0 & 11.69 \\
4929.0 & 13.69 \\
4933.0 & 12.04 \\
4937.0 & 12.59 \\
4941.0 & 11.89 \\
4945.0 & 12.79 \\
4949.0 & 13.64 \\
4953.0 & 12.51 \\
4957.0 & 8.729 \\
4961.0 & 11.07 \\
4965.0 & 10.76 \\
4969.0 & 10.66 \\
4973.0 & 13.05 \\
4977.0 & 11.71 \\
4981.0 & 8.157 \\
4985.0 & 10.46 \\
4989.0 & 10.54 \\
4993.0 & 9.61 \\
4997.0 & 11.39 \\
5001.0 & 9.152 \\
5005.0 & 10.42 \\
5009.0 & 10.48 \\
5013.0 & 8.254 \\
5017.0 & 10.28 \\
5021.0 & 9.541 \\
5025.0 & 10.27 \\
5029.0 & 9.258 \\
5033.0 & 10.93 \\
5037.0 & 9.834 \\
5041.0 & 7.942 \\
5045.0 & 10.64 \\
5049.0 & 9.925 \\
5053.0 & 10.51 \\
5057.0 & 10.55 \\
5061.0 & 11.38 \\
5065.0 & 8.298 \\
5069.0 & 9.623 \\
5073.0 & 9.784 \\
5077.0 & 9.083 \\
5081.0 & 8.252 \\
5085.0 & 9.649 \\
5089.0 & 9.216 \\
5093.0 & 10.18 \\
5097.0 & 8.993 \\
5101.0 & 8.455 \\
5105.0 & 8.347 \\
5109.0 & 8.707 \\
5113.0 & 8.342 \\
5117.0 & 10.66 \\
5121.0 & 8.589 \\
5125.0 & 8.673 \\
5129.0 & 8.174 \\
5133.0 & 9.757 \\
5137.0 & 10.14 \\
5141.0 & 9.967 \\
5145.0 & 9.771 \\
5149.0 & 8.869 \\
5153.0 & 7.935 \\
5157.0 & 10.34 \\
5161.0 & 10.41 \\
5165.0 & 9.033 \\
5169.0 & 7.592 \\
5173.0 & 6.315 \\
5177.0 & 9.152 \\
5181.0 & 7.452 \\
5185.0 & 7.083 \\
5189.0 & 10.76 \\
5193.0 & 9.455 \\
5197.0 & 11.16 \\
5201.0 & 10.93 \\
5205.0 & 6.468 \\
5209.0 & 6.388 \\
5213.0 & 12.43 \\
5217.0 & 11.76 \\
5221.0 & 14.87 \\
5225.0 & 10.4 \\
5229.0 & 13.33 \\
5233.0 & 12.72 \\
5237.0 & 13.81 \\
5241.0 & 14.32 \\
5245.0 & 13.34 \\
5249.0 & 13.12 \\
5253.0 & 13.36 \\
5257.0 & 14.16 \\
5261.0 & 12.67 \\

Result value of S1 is 0.15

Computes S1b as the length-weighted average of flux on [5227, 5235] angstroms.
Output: 13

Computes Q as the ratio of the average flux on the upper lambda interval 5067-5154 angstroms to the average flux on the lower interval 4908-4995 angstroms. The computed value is 0.8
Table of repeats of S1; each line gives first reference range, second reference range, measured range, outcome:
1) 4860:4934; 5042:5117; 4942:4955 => -0.19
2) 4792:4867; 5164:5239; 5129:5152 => 0.08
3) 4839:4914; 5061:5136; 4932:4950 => -0.18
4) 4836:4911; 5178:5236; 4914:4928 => 0.02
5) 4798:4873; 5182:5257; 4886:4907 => -0.03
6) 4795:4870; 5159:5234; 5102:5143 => 0.11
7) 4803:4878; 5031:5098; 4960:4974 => -0.10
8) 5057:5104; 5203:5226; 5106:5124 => 0.07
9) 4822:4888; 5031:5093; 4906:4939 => -0.11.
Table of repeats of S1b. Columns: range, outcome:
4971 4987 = 10.8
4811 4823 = 11.1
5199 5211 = 7.93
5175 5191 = 8.61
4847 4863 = 11.4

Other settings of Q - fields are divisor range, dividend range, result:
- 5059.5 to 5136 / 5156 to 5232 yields 1.07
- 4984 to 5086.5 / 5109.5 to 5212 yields 0.91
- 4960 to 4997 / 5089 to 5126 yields 0.84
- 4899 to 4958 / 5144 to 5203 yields 0.77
